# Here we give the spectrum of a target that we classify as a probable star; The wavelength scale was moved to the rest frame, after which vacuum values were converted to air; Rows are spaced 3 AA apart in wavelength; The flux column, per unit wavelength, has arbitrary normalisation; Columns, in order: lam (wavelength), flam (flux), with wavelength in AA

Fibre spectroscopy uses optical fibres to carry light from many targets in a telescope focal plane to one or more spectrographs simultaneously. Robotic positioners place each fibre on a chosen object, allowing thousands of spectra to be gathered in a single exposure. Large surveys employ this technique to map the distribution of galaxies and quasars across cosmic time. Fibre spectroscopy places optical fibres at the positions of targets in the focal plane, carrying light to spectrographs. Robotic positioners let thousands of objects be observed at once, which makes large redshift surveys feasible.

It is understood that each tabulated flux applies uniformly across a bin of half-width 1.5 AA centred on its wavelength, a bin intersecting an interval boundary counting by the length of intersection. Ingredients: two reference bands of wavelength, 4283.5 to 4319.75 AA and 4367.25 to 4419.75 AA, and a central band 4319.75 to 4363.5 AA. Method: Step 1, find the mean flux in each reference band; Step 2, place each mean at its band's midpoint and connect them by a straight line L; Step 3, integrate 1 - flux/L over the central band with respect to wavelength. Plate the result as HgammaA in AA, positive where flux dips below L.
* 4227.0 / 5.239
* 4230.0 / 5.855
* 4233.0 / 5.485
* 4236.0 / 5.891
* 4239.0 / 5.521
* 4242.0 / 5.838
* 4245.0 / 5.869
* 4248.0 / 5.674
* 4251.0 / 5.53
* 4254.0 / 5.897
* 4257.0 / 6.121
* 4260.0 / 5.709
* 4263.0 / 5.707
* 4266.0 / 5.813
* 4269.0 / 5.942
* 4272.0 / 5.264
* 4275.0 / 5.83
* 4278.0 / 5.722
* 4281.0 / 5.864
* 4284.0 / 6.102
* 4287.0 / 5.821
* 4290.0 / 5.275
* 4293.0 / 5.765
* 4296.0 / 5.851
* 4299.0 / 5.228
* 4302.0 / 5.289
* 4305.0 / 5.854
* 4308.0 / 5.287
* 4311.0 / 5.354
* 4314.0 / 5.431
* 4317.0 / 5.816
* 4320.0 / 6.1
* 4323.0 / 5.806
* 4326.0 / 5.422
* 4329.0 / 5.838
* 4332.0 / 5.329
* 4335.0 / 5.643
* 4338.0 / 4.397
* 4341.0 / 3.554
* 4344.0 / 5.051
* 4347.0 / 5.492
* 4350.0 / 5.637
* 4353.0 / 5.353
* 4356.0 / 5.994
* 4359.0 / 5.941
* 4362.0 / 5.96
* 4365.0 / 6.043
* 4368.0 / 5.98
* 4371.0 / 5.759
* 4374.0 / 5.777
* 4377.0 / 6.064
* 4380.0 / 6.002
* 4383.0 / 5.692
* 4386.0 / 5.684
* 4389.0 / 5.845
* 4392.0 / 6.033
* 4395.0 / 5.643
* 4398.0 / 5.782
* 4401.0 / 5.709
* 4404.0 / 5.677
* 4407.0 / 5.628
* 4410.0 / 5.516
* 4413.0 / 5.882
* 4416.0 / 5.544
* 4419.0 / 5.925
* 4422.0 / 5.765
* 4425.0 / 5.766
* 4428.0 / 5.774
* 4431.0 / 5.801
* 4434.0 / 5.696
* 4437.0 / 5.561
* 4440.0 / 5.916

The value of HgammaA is 2.0 AA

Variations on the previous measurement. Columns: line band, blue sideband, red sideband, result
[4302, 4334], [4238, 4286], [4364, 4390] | 1.2 AA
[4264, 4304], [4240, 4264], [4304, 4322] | 0.2 AA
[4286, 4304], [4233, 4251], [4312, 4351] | -0.1 AA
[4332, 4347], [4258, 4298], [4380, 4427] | 2.4 AA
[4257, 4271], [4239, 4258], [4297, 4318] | -0.3 AA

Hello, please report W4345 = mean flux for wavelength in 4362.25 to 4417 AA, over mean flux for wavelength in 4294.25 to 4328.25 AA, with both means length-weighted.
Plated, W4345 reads 1.0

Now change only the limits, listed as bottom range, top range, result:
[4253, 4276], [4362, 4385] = 1.02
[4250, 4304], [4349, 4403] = 1.02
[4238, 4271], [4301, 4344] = 0.93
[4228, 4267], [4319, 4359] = 0.93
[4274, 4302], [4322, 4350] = 0.91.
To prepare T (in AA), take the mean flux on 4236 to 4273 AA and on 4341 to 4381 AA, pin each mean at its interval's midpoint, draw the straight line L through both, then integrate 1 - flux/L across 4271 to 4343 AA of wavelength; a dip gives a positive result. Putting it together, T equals 2.9 AA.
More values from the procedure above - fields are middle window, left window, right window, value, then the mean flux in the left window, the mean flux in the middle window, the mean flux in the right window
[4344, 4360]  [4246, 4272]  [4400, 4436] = 0.3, 5.77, 5.62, 5.72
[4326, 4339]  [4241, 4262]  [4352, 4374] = 1.1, 5.8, 5.35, 5.87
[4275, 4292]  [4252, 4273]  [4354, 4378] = 0.1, 5.79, 5.76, 5.92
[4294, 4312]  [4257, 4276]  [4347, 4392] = 0.9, 5.74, 5.49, 5.83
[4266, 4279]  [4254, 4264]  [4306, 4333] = 0.2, 5.86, 5.7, 5.61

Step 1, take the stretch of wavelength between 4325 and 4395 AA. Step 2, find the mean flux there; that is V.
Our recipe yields 5.59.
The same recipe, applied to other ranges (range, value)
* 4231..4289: 5.76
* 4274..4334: 5.65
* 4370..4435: 5.77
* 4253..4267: 5.85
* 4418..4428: 5.81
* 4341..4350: 5.05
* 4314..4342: 5.36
